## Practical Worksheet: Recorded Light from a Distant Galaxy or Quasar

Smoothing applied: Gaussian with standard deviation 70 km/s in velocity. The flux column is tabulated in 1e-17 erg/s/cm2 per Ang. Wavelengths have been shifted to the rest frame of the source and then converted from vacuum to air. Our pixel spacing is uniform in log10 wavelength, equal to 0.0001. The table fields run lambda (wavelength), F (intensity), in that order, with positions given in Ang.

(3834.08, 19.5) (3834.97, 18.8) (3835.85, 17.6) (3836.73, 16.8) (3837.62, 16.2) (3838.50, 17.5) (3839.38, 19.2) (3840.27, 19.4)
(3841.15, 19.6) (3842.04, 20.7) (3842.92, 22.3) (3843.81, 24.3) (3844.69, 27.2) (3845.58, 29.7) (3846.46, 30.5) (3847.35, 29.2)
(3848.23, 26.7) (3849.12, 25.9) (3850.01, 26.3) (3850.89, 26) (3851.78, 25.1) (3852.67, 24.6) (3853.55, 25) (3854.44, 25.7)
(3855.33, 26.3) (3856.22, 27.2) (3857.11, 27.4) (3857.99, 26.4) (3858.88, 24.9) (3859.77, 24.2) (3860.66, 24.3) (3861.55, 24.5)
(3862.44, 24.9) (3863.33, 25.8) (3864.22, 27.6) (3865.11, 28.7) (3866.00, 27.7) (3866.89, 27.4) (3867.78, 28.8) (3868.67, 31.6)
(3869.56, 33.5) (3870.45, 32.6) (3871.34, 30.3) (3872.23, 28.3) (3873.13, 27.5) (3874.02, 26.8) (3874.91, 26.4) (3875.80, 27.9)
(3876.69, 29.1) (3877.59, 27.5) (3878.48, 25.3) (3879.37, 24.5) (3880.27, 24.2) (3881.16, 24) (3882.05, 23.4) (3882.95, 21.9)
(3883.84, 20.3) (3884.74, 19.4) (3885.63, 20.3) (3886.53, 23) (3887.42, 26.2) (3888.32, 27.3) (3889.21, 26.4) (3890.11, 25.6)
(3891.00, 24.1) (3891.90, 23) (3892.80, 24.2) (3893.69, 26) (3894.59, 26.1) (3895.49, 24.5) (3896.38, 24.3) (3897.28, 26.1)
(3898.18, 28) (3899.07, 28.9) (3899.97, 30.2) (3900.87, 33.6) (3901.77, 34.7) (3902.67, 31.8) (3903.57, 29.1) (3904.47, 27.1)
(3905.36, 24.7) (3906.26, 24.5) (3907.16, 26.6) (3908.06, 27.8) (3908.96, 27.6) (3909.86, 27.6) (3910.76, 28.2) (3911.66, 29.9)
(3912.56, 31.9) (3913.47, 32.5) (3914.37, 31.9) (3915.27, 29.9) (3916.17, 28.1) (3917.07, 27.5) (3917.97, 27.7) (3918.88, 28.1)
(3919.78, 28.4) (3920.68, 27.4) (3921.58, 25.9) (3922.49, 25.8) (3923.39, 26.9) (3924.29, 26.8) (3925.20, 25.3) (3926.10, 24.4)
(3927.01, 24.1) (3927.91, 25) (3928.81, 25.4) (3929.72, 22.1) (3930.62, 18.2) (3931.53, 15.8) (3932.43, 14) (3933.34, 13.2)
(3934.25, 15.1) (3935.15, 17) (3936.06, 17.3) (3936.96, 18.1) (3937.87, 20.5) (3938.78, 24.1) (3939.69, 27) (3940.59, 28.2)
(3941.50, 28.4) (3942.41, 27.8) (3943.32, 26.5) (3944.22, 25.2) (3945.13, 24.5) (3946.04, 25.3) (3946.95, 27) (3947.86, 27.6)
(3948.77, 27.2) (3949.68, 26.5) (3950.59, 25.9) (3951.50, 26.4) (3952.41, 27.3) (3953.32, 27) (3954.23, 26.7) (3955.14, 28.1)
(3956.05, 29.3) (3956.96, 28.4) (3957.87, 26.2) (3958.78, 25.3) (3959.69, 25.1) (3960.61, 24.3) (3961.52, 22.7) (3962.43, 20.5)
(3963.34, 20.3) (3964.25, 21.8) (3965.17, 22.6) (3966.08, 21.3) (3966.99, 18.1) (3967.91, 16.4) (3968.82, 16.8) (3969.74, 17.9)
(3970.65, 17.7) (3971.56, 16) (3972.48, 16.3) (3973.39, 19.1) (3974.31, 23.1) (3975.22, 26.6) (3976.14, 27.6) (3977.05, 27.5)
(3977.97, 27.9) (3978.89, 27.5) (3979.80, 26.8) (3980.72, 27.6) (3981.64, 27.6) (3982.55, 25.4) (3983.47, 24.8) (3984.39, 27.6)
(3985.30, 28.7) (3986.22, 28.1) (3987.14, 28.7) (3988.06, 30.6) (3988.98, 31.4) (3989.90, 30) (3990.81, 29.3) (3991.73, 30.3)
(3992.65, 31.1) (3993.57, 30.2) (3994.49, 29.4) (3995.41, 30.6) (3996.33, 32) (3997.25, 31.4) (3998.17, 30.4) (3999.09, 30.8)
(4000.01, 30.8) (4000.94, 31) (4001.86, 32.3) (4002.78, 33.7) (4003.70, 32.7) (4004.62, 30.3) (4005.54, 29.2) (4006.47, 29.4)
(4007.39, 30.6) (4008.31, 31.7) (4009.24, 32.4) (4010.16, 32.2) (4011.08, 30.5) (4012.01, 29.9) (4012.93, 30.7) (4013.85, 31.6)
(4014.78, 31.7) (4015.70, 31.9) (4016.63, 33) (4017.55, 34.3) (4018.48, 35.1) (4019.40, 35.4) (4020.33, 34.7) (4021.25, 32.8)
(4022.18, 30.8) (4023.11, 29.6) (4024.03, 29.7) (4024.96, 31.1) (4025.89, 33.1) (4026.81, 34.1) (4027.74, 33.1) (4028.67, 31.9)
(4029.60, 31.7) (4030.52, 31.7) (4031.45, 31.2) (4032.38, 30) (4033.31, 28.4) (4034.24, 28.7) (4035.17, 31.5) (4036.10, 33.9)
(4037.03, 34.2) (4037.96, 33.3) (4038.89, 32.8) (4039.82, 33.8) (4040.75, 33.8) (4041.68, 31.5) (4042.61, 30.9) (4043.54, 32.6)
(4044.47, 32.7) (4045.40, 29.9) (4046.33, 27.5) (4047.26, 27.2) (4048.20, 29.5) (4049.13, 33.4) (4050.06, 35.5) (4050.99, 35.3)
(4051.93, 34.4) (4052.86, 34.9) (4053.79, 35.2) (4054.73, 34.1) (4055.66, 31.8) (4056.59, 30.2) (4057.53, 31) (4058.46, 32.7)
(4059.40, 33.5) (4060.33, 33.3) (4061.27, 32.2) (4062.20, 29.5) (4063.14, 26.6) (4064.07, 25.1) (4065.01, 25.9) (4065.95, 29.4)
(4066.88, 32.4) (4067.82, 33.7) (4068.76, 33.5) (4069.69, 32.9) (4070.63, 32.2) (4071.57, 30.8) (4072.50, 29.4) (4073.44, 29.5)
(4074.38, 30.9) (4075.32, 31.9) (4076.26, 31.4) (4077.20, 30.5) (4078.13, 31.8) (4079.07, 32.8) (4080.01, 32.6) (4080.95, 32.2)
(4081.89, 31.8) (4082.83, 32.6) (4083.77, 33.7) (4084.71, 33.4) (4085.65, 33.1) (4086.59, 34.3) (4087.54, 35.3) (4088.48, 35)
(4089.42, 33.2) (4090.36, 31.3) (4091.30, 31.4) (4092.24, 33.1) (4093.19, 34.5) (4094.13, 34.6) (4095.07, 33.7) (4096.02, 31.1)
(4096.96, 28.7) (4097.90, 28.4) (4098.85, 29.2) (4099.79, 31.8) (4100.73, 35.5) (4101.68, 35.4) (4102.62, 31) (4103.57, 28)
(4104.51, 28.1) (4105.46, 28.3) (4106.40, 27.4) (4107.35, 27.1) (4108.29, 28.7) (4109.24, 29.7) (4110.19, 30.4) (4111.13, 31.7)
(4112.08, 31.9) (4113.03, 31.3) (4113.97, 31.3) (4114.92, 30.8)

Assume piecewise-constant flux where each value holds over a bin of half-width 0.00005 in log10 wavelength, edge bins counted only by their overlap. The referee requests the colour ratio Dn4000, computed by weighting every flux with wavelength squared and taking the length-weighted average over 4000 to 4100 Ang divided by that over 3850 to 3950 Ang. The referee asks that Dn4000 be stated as 1.3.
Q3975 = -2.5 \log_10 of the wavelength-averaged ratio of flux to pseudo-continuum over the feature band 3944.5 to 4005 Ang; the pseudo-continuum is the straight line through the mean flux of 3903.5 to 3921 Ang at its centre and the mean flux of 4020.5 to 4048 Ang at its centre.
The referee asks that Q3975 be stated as 0.14 mag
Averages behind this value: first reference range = 28.3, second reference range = 31.5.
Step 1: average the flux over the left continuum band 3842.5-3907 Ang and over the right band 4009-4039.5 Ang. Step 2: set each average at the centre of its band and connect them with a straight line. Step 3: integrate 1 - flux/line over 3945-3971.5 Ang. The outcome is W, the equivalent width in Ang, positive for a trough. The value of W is 5.2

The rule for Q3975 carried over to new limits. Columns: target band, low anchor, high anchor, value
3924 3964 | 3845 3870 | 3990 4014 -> 0.22 mag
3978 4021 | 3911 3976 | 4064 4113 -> -0.14 mag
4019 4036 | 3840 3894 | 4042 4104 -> -0.04 mag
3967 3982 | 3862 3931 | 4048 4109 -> 0.28 mag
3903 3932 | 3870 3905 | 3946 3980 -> -0.05 mag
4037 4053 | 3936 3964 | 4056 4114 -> -0.10 mag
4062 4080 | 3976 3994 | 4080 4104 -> 0.04 mag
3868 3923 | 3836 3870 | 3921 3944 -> -0.15 mag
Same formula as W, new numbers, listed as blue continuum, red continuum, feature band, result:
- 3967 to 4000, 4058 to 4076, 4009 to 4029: -2.85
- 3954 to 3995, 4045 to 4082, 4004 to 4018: -1.82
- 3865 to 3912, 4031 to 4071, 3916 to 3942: 4.43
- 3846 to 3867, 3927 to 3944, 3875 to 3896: -0.02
